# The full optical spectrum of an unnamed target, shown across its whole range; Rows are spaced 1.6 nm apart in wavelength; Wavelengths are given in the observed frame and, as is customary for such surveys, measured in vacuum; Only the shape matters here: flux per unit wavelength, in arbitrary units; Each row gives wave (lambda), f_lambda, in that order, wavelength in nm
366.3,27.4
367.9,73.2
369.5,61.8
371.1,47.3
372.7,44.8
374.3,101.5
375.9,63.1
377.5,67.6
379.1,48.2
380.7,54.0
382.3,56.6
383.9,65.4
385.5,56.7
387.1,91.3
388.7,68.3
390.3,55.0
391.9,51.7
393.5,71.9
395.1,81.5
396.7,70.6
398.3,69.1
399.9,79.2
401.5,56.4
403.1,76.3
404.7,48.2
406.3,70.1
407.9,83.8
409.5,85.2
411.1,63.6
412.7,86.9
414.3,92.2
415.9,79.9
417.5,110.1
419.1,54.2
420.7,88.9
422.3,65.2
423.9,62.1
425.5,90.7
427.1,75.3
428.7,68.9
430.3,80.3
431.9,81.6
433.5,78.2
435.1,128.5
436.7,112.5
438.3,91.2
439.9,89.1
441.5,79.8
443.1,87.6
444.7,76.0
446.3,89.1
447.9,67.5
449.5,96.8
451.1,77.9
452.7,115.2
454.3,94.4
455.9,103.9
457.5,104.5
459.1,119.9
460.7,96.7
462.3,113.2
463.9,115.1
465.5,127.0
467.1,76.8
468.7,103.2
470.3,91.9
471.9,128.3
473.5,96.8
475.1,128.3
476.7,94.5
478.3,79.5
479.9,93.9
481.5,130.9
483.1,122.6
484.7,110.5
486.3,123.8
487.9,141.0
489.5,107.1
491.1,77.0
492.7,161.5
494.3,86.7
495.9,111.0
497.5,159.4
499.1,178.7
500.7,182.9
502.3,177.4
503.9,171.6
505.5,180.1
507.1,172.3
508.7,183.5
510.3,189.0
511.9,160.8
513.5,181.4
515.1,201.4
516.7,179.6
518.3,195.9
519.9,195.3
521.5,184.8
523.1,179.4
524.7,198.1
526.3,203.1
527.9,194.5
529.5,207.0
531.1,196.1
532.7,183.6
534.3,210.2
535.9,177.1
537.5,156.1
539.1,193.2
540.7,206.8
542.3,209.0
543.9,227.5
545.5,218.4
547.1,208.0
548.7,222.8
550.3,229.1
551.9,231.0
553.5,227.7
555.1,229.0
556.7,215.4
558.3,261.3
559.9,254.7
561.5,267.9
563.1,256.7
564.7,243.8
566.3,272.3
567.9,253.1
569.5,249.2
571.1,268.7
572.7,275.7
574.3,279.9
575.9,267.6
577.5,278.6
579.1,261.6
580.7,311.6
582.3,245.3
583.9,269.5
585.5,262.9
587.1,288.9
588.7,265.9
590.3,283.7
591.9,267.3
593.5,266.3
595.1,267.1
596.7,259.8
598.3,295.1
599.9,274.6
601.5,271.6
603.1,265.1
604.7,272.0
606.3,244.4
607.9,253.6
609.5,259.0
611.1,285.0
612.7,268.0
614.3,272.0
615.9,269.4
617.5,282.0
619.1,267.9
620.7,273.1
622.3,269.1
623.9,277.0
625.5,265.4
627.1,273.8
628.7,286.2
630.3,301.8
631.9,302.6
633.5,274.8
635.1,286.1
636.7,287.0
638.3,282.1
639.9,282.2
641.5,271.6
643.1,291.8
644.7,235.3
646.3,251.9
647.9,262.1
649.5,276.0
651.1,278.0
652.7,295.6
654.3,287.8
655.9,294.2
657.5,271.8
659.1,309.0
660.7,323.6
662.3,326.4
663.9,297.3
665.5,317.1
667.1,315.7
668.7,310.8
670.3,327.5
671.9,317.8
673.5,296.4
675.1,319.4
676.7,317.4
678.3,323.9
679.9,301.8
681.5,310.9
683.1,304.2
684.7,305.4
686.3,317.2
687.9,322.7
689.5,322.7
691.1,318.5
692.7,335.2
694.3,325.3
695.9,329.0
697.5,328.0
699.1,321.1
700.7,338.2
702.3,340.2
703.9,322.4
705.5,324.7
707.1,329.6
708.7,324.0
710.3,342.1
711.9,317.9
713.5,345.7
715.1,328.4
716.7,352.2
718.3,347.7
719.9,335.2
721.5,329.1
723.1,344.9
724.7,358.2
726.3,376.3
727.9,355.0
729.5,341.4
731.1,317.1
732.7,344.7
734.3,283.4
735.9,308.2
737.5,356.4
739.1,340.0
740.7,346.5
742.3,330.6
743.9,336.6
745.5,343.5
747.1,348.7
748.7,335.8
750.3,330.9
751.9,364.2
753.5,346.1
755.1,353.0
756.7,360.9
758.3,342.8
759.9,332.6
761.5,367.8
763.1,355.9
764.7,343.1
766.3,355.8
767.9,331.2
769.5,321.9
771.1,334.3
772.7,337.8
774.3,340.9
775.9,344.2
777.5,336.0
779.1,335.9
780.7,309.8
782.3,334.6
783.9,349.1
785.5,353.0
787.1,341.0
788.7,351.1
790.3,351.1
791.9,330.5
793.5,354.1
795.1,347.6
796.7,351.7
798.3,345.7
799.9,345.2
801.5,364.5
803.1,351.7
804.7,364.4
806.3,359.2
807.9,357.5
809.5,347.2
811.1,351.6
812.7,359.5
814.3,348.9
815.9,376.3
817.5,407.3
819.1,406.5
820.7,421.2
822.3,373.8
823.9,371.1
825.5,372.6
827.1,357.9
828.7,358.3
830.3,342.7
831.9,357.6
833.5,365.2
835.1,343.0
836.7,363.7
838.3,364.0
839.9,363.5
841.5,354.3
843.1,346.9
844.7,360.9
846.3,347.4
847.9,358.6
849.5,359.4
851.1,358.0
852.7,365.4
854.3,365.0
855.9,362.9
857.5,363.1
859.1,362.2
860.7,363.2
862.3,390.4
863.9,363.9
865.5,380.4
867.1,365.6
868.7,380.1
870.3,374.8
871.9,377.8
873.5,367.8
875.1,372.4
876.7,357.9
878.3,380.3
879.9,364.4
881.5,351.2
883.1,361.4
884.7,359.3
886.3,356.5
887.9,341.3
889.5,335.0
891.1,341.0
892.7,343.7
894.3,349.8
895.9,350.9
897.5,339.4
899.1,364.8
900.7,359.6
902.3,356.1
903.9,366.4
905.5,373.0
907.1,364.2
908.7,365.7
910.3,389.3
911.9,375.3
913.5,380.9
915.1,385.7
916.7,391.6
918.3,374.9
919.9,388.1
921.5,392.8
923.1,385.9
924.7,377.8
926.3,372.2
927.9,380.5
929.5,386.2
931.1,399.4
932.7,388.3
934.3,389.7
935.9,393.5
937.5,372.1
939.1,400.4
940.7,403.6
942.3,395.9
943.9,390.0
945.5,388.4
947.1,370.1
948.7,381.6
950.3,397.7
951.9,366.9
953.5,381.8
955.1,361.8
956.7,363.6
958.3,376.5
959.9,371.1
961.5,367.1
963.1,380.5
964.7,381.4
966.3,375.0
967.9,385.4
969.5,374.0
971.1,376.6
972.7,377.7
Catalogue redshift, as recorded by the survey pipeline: 0.25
